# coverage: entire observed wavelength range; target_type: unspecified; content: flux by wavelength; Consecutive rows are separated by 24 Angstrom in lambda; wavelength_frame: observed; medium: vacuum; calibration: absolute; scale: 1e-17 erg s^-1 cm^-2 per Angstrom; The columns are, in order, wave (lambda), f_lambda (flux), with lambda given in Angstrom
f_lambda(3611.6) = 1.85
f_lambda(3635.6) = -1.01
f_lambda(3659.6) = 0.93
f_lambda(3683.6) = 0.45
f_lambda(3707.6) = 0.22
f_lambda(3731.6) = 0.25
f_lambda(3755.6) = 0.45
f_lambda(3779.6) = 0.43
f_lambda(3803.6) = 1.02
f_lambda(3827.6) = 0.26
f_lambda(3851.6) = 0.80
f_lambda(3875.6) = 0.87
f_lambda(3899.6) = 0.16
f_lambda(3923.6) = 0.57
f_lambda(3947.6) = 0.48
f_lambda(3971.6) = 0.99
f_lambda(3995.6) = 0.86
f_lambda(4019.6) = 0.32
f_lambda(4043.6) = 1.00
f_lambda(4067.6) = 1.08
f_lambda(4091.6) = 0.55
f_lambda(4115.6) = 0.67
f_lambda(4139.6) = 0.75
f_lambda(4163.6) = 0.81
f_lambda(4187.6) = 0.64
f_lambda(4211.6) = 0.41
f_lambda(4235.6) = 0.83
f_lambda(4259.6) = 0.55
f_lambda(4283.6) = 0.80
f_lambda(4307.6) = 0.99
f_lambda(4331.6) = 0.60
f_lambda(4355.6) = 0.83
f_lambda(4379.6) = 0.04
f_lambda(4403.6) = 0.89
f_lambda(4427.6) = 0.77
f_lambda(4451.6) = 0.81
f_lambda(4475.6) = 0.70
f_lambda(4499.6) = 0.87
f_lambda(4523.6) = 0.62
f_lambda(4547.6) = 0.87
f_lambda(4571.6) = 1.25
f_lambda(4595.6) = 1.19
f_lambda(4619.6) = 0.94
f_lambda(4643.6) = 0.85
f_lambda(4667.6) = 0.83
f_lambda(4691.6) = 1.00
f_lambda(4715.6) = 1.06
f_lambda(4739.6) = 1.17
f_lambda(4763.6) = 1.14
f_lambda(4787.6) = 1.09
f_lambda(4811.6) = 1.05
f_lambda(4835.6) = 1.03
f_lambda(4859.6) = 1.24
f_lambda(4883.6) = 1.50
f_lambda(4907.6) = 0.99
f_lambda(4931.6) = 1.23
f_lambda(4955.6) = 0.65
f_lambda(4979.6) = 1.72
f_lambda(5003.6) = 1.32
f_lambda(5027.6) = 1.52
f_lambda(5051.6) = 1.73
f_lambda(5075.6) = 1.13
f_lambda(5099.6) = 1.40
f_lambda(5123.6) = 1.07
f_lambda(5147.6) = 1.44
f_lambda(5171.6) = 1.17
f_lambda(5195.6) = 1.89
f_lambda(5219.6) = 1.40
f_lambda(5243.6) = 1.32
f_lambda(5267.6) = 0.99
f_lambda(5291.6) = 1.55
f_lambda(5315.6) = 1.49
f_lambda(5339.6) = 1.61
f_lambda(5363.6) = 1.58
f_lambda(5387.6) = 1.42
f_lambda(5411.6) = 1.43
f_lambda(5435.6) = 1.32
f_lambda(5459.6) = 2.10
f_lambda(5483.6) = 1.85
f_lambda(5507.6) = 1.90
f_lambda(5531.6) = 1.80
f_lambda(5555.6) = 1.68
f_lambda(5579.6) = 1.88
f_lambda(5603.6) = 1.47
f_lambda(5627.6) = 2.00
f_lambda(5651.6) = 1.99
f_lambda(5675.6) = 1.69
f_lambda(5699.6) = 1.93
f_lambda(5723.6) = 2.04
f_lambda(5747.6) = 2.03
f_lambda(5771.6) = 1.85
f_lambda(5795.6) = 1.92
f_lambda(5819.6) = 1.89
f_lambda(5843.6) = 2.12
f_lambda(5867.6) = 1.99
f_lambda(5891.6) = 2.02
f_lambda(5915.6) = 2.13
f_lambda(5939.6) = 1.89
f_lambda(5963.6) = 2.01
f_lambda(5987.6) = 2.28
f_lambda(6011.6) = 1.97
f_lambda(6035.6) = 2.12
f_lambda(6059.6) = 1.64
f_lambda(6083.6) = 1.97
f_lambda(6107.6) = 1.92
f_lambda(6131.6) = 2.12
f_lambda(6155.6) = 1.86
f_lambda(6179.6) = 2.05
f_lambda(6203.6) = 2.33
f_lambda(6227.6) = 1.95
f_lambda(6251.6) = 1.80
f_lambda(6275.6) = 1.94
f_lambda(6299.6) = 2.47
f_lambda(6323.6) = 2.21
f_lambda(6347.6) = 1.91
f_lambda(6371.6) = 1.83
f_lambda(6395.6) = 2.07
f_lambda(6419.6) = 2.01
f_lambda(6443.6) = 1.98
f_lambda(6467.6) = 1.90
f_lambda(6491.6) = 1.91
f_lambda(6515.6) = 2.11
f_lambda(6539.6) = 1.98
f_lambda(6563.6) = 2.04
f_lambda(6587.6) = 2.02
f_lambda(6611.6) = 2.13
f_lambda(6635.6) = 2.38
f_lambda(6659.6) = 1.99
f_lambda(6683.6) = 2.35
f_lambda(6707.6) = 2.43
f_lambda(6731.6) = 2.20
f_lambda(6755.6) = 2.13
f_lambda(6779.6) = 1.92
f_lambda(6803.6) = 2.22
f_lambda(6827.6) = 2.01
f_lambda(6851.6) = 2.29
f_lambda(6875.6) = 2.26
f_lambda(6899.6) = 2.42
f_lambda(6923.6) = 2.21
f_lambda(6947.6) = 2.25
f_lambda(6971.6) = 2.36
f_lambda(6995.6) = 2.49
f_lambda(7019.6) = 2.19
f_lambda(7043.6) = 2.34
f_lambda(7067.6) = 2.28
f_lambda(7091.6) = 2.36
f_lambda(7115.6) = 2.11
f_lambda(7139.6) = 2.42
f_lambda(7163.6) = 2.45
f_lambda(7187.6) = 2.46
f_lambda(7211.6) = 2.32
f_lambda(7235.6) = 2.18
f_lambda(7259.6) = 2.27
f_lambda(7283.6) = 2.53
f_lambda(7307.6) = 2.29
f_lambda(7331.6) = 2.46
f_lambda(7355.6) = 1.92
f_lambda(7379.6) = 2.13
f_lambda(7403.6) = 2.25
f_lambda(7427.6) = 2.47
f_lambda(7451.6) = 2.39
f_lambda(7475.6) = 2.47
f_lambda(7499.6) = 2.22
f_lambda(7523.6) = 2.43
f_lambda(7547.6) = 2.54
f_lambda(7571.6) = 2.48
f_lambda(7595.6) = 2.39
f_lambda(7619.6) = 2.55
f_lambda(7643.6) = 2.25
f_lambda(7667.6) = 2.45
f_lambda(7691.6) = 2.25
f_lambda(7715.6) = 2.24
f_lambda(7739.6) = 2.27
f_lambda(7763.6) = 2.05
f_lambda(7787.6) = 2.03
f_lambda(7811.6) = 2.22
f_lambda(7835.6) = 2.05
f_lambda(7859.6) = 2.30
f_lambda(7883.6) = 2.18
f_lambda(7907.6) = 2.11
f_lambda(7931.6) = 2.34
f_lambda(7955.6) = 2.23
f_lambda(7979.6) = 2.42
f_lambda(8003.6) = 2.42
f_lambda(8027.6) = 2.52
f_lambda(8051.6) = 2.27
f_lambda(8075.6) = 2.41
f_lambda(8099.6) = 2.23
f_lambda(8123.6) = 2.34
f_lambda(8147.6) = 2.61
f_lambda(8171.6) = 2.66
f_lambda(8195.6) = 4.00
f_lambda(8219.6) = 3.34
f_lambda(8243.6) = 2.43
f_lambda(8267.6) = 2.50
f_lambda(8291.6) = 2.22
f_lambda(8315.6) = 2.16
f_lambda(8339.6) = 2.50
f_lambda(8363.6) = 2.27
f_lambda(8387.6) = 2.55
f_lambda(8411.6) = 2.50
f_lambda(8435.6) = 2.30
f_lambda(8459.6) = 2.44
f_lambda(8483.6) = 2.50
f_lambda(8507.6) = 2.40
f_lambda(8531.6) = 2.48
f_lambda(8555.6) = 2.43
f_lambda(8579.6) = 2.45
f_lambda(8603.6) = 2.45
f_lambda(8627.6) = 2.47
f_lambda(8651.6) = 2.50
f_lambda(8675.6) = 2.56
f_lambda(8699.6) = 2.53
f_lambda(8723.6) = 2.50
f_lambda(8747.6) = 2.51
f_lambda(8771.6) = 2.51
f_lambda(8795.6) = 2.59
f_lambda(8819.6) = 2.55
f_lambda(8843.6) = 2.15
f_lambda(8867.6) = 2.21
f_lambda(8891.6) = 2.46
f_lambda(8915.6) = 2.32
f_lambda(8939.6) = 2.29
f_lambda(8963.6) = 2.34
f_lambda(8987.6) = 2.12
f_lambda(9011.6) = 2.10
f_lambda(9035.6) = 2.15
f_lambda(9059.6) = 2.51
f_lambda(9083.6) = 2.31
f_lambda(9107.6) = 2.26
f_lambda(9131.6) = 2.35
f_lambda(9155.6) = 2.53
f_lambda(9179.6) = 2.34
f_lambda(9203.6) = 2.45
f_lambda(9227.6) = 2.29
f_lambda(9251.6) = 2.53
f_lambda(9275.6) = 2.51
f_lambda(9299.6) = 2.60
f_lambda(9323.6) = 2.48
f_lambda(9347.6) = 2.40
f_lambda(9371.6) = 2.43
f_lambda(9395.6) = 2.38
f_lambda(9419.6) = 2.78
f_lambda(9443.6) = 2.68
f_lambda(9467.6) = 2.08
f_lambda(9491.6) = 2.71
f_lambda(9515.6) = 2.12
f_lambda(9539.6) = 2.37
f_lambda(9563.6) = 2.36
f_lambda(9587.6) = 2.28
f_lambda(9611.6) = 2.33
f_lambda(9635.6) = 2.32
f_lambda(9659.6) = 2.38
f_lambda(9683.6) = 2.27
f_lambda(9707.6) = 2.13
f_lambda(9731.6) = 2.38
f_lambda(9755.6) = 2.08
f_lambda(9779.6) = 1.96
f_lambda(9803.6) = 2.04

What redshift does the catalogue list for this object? 0.25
